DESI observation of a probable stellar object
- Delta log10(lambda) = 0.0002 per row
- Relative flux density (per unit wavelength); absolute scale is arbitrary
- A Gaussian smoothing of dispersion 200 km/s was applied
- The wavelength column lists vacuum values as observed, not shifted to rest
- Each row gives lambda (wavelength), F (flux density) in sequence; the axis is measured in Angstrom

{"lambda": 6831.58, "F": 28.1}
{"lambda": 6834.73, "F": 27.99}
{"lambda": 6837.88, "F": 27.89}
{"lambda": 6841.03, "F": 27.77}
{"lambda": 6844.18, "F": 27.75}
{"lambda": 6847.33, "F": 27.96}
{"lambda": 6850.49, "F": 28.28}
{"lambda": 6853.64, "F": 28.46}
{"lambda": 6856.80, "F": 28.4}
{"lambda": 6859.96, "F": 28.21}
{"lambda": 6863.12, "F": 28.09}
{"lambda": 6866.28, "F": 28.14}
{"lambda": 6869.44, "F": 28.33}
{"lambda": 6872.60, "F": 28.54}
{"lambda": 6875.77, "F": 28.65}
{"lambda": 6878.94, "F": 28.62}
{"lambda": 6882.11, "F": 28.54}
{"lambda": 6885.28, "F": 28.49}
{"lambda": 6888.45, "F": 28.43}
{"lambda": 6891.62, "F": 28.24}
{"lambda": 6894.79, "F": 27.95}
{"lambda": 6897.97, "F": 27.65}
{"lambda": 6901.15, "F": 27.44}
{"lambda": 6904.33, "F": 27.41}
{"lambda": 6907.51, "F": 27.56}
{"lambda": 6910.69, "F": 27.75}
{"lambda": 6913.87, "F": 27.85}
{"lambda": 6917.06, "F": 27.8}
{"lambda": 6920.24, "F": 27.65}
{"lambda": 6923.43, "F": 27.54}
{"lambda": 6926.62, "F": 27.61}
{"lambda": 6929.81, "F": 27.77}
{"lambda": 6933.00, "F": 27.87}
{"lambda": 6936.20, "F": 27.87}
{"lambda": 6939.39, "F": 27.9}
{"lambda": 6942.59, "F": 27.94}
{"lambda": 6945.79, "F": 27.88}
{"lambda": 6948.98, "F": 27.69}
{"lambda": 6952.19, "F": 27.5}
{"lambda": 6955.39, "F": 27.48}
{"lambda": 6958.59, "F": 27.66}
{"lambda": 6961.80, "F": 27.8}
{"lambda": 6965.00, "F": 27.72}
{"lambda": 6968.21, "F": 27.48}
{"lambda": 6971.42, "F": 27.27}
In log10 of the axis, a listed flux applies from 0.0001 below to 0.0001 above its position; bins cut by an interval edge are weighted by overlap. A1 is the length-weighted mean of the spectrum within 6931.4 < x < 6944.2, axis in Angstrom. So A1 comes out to 27.9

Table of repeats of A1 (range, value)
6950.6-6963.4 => 27.6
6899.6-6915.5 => 27.6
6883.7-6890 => 28.5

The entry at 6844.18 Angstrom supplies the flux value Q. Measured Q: 27.75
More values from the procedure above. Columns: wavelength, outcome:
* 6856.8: 28.4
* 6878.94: 28.62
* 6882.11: 28.54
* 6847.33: 27.96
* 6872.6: 28.54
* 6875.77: 28.65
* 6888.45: 28.43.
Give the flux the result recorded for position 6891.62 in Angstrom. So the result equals 28.24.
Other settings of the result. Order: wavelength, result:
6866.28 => 28.14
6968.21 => 27.48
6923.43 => 27.54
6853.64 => 28.46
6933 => 27.87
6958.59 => 27.66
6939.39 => 27.9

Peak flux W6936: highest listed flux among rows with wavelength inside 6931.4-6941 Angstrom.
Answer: 27.9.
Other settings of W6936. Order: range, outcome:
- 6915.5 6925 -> 27.8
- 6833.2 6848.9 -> 27.99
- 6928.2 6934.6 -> 27.87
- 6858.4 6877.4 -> 28.65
